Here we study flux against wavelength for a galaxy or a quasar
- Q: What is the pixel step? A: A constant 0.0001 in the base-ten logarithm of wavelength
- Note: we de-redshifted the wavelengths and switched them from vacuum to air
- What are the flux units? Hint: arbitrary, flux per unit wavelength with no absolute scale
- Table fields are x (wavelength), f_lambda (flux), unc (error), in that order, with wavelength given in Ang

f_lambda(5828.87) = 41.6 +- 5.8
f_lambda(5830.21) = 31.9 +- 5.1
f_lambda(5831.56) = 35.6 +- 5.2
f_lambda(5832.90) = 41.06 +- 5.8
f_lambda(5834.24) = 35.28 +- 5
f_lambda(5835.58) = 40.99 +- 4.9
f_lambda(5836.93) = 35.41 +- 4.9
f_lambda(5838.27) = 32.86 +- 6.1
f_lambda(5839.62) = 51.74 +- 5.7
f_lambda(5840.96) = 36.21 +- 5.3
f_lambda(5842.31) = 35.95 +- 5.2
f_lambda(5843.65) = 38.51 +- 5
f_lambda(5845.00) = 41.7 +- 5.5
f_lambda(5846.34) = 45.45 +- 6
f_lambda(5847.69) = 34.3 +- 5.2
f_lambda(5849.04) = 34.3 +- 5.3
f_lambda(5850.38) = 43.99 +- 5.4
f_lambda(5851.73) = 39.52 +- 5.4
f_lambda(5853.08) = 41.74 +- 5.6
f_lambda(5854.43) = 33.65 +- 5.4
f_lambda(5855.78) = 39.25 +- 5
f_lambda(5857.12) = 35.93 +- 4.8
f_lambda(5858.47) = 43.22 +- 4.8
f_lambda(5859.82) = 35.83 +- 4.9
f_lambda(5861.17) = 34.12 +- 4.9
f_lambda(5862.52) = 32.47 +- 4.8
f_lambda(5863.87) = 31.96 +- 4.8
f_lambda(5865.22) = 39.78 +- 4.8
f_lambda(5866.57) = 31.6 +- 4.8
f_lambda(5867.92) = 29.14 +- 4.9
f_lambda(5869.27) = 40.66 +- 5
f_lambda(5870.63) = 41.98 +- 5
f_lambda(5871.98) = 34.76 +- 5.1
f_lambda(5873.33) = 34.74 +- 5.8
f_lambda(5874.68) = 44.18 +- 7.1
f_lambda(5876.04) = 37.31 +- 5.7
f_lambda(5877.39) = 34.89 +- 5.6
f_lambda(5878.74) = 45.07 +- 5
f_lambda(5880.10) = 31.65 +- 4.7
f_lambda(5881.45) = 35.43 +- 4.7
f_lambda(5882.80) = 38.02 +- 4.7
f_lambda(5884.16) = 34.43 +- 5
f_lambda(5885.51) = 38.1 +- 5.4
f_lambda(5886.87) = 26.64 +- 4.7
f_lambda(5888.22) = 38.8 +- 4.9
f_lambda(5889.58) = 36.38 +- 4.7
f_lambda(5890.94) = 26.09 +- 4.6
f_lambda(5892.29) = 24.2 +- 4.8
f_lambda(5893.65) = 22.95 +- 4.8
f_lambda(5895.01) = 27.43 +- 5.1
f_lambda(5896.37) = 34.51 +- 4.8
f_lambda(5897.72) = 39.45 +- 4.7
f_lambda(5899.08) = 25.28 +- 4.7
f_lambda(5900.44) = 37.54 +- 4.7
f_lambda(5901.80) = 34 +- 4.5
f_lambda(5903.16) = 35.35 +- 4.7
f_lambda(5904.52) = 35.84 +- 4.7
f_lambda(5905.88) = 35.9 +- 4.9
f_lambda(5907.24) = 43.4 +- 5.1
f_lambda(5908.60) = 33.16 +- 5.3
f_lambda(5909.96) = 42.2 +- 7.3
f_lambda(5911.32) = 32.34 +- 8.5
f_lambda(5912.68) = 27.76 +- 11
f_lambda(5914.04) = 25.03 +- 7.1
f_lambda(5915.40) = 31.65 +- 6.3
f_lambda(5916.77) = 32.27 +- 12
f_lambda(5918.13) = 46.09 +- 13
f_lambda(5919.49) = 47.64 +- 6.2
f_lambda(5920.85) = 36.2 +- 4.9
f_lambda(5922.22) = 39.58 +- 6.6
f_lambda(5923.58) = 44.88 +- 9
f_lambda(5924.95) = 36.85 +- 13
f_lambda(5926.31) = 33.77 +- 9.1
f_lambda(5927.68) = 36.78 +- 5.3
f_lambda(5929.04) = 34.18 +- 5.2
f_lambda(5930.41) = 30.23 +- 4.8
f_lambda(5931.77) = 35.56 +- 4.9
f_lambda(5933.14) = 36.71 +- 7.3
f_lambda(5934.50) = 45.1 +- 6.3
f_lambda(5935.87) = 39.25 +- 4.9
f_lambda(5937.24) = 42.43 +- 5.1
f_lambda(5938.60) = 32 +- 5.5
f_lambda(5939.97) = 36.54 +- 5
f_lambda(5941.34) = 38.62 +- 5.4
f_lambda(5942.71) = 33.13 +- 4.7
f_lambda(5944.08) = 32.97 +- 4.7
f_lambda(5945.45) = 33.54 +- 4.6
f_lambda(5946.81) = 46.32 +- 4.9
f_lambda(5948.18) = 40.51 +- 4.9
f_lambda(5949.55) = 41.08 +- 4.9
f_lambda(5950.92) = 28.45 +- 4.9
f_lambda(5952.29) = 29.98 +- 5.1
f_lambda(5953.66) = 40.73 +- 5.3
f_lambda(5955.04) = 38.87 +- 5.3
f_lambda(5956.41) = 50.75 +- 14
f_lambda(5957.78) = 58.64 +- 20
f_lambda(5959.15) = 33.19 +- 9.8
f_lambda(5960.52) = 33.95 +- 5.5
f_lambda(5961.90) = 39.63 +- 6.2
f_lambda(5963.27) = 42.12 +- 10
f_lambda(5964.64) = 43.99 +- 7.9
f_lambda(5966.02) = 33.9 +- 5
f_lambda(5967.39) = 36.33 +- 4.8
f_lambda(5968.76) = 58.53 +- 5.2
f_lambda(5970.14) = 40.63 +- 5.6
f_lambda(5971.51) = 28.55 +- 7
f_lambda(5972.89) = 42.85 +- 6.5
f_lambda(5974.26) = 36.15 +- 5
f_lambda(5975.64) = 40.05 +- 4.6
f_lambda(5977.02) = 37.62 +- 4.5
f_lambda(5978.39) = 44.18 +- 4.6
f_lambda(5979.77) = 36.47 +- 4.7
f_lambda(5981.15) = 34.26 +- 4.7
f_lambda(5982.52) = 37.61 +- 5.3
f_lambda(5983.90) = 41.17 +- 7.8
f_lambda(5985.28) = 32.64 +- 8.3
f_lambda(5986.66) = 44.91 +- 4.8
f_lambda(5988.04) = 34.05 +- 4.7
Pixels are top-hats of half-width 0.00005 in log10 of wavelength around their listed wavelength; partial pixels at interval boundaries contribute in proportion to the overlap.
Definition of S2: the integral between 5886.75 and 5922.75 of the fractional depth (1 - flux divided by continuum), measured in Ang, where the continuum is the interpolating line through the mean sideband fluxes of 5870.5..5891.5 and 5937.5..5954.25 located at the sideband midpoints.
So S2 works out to 2.1 Ang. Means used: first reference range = 36.1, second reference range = 36.3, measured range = 34.1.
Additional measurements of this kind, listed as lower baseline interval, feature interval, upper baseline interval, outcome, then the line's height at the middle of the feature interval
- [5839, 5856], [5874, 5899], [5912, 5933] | 2.5 Ang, 37.7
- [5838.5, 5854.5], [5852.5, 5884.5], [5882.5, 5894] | -1.2 Ang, 35.6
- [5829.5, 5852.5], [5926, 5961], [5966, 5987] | 1.0 Ang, 39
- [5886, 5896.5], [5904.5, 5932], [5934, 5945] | -2.0 Ang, 33.8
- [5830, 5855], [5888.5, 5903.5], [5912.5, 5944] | 2.4 Ang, 37.4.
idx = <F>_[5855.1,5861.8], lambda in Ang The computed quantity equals 37.7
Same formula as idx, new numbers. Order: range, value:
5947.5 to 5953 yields 35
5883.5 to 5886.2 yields 36.3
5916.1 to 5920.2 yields 42.1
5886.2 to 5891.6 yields 32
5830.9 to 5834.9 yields 37.4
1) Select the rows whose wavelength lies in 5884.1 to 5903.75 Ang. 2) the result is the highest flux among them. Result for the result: 39.45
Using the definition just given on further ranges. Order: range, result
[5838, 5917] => 51.74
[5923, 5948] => 46.32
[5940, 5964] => 58.64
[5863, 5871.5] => 41.98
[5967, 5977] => 58.53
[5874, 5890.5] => 45.07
